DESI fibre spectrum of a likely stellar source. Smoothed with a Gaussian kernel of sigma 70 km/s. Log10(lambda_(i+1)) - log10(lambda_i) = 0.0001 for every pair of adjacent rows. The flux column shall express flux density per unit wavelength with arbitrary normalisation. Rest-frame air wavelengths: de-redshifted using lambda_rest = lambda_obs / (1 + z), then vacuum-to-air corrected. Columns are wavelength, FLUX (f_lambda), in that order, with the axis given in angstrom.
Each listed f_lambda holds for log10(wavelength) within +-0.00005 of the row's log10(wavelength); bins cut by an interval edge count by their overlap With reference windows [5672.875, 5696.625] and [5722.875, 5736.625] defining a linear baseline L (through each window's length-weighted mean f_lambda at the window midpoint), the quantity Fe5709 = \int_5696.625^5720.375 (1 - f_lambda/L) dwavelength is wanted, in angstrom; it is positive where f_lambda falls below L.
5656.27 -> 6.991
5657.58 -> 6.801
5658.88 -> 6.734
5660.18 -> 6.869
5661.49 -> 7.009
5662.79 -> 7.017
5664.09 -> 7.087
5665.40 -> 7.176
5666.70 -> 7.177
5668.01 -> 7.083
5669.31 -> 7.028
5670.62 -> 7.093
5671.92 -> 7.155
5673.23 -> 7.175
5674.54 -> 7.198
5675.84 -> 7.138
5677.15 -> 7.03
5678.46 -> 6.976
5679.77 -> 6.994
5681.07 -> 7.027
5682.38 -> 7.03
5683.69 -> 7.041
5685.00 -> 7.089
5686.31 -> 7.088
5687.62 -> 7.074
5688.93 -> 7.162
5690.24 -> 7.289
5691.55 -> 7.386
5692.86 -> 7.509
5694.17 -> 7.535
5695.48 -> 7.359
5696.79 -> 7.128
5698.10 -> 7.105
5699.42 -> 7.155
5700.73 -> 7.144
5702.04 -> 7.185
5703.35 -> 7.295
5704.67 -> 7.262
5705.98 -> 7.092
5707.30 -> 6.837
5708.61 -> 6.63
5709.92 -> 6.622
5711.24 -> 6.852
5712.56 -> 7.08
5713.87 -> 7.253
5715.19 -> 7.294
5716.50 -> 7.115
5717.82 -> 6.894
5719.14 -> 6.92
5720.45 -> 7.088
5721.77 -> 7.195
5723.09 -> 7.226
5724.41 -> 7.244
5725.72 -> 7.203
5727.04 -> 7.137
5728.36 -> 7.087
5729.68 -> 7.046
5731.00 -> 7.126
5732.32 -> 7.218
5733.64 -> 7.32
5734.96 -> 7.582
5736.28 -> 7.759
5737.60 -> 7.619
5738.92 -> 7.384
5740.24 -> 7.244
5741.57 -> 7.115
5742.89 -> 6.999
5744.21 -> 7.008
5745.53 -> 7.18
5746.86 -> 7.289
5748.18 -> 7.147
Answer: 0.6 angstrom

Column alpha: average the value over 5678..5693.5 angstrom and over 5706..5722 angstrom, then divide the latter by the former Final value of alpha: 1.0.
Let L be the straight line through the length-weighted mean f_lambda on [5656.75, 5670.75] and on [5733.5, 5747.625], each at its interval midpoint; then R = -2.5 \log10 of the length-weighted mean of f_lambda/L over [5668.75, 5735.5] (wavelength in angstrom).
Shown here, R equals 0.00 mag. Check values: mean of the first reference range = 7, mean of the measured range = 7.13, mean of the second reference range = 7.32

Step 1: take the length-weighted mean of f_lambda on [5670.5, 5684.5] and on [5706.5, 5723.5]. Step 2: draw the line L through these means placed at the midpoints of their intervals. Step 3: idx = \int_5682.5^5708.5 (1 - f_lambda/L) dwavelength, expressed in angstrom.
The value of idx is -0.5 angstrom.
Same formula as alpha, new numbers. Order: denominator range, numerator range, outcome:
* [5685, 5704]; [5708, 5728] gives 0.97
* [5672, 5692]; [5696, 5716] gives 0.99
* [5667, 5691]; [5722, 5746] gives 1.02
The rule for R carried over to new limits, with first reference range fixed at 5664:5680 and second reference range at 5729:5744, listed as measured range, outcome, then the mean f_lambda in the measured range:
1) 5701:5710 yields 0.03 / 7.02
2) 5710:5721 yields 0.03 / 7.04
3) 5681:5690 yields 0.01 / 7.08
